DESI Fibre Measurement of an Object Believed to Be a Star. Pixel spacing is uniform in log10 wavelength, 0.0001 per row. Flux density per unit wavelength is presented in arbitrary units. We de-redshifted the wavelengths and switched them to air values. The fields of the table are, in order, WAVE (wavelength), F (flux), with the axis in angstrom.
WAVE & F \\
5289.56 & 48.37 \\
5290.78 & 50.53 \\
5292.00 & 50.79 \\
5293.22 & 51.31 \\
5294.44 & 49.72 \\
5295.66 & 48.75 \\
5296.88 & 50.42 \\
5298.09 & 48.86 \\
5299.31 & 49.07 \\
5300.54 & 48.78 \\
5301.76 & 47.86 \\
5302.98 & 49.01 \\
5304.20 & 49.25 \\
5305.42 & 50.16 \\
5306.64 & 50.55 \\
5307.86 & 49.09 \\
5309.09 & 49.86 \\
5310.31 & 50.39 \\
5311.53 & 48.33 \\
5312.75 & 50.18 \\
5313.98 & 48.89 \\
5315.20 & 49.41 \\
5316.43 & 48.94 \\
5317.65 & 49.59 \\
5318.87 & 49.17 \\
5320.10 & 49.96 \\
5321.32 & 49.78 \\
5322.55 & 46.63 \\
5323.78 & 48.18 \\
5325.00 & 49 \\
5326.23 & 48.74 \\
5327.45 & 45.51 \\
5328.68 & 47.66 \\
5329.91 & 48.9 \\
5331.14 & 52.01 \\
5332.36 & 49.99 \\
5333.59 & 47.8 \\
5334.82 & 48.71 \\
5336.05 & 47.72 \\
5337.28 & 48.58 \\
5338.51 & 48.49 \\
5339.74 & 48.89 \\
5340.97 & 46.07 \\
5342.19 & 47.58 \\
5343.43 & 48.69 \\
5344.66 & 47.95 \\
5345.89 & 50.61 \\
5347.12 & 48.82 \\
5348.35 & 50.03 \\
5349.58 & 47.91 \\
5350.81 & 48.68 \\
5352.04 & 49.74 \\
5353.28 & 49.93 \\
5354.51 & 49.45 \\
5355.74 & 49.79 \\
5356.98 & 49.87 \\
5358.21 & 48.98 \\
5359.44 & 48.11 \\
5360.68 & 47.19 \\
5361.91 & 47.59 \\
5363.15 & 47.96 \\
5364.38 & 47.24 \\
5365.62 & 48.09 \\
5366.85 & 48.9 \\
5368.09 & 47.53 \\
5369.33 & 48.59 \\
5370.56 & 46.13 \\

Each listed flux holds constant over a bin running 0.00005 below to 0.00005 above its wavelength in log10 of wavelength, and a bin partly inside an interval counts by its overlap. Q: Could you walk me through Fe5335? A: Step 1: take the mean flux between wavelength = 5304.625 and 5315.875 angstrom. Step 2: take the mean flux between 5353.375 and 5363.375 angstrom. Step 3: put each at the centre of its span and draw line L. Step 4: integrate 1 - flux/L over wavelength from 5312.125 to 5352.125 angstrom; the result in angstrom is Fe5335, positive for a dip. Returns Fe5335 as 0.4 angstrom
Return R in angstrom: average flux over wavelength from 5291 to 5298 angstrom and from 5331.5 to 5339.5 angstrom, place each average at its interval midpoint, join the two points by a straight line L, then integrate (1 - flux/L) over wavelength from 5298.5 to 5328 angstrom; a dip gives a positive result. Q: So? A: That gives 0.3 angstrom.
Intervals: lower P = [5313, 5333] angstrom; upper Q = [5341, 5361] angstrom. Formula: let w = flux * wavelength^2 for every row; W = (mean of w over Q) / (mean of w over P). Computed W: 1.01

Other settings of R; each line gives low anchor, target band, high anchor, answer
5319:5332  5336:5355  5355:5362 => -0.01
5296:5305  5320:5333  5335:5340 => -0.04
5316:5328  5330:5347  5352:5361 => 0.05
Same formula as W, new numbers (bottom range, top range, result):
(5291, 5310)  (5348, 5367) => 1.00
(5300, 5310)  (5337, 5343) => 0.98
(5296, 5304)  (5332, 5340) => 1.00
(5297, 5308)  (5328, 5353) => 1.00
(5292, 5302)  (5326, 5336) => 1.00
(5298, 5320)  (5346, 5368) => 1.01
